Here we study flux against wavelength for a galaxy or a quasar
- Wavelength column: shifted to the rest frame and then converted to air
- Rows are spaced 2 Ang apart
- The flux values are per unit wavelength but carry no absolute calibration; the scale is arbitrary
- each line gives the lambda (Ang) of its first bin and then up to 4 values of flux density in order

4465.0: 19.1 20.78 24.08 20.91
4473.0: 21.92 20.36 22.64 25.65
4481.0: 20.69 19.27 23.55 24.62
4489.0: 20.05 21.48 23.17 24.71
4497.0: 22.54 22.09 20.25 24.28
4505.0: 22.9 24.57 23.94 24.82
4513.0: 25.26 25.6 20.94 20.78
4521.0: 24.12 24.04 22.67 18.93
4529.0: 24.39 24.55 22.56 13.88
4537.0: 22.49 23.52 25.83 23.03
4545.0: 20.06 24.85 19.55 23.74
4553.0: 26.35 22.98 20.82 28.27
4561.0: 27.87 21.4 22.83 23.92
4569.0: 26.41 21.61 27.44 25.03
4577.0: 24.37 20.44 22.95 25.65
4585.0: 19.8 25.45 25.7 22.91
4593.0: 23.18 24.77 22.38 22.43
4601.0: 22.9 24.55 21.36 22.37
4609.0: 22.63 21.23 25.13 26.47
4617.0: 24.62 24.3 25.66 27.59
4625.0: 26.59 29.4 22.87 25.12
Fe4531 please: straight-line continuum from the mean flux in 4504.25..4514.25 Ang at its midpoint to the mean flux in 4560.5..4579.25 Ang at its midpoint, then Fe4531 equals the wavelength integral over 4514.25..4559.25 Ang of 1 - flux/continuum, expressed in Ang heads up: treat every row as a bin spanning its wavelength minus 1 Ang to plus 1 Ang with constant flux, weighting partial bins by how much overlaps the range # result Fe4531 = 3.0 Ang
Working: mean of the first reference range 24.4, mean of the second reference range 24.2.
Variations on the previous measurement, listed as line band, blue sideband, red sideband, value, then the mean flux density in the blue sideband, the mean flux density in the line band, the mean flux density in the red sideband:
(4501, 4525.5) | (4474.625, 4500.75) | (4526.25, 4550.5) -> -1.5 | 22.4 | 23.5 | 22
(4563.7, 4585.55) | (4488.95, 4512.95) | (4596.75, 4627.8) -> 0.2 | 23.1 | 23.7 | 24.4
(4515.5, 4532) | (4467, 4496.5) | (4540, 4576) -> 0.4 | 22.3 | 22.6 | 24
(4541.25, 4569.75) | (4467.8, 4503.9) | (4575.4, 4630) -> -0.5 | 22.3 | 23.8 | 24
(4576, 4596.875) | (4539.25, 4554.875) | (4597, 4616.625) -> -0.2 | 23.3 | 23.5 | 23.2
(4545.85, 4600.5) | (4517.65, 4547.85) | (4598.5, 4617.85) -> -2.1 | 22.4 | 23.8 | 23.4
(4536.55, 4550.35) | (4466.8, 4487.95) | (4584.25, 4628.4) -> 0.3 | 22.3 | 22.8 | 24.2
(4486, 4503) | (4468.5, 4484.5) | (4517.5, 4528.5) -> -0.4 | 21.9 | 22.5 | 22.2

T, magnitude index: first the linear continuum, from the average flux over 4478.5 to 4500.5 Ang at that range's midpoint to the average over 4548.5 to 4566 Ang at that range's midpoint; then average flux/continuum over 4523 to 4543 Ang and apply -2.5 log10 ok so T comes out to 0.053 mag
